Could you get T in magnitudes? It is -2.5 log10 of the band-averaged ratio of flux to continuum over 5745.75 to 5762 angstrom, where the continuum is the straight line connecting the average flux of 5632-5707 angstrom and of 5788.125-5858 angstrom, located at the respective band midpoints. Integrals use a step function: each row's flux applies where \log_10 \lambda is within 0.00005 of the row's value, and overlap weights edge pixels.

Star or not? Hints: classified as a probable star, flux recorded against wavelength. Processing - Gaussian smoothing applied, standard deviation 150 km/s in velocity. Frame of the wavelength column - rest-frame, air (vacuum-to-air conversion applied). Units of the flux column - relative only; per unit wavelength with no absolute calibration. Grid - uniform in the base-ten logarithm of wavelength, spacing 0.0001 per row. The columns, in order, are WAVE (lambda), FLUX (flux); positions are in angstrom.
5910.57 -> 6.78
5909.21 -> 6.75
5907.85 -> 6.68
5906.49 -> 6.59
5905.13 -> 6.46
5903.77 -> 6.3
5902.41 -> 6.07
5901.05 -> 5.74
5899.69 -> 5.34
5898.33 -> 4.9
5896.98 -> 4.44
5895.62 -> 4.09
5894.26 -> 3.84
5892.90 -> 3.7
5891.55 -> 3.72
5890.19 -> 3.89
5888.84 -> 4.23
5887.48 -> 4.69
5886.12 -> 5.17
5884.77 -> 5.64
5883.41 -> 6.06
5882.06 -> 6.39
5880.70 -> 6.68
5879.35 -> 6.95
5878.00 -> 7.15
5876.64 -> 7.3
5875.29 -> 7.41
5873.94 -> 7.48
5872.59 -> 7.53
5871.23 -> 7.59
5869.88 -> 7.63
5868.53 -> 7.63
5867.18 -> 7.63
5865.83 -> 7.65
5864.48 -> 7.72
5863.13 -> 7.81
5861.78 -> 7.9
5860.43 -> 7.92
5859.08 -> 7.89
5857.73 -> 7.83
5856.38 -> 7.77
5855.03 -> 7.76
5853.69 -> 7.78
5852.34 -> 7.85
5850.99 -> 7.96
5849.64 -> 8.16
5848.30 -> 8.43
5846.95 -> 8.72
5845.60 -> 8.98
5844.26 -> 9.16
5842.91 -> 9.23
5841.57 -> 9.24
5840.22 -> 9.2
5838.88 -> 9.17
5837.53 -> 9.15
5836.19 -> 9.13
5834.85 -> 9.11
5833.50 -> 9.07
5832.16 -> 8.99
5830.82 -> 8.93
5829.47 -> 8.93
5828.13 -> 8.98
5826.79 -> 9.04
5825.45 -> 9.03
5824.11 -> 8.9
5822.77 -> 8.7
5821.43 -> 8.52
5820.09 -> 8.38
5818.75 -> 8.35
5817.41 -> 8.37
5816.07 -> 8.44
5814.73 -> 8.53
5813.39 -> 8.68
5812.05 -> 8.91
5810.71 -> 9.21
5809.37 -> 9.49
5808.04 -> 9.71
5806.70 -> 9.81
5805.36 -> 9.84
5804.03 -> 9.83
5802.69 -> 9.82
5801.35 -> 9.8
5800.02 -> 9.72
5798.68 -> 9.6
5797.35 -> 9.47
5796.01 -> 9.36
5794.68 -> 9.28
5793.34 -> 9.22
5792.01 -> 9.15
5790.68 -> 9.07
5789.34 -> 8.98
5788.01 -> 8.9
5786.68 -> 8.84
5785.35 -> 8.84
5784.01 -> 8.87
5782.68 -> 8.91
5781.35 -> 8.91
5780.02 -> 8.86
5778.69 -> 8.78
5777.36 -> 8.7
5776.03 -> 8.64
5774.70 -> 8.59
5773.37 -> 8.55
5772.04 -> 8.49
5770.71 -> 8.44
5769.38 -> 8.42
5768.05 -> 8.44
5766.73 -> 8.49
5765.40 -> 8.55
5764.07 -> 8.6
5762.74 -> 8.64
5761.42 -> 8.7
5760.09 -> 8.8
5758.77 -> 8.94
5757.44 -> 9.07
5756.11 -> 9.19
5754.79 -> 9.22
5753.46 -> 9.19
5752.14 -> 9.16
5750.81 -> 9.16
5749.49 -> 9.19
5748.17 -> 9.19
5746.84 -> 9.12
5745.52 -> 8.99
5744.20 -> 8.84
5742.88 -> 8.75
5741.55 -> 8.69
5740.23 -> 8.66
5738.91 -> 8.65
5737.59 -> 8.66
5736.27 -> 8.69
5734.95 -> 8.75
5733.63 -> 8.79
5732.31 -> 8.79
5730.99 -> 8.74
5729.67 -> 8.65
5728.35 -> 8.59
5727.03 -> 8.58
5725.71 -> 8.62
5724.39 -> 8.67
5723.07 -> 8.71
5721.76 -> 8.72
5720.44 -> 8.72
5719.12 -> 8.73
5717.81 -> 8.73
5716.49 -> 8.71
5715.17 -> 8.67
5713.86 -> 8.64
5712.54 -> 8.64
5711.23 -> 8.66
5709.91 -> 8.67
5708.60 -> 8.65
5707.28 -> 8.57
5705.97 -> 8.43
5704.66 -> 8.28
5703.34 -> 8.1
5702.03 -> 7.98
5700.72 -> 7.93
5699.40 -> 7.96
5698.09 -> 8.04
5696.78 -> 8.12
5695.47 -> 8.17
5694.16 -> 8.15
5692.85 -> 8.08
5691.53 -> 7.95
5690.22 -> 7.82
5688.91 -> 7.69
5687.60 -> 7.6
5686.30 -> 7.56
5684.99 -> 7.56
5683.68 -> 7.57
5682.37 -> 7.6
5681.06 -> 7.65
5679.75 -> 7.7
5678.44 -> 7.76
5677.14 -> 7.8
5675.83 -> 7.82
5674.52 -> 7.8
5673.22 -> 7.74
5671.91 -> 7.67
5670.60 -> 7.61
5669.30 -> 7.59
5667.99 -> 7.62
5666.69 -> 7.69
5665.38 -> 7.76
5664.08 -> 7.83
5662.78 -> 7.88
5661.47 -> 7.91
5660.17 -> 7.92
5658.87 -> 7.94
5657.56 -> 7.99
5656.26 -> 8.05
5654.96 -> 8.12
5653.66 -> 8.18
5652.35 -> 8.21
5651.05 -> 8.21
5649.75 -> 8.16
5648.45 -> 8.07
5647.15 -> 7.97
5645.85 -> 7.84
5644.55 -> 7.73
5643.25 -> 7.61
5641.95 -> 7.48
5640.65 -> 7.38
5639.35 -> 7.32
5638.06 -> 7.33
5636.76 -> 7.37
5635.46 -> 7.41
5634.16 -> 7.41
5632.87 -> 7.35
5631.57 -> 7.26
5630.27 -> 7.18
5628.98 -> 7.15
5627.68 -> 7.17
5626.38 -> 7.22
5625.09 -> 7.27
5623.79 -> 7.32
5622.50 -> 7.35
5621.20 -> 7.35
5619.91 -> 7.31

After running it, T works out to -0.08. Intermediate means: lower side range 7.82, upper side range 8.94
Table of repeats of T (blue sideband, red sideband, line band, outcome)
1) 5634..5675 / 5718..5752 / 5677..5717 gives 0.03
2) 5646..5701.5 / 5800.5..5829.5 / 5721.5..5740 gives -0.04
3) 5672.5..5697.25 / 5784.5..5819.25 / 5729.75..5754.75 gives -0.05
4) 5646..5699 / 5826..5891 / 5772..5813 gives -0.18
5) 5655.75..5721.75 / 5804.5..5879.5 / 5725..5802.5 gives -0.08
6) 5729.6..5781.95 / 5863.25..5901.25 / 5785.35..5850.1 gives -0.22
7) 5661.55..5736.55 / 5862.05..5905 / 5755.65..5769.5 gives -0.17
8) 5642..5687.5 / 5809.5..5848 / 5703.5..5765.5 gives -0.06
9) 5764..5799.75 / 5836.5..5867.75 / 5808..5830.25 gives -0.03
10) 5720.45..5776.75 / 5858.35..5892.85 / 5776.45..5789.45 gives -0.08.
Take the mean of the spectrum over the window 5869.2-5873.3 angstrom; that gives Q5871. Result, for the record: 7.58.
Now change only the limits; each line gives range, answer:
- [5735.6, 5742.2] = 8.68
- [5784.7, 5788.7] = 8.88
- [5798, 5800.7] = 9.68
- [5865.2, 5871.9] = 7.63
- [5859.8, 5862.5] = 7.91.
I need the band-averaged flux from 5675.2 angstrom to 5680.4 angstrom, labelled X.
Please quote 7.77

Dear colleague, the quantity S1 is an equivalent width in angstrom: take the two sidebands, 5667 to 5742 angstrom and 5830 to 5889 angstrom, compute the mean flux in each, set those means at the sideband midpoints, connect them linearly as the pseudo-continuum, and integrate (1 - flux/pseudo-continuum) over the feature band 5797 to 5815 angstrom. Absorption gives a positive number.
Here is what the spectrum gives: -3.5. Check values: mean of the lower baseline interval 8.24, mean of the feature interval 9.48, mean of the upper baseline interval 7.79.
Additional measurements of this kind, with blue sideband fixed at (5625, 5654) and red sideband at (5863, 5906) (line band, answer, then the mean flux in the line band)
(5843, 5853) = -3.5 angstrom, 8.51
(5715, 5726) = -2.5 angstrom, 8.7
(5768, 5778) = -2.6 angstrom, 8.53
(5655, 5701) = -3.0 angstrom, 7.82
